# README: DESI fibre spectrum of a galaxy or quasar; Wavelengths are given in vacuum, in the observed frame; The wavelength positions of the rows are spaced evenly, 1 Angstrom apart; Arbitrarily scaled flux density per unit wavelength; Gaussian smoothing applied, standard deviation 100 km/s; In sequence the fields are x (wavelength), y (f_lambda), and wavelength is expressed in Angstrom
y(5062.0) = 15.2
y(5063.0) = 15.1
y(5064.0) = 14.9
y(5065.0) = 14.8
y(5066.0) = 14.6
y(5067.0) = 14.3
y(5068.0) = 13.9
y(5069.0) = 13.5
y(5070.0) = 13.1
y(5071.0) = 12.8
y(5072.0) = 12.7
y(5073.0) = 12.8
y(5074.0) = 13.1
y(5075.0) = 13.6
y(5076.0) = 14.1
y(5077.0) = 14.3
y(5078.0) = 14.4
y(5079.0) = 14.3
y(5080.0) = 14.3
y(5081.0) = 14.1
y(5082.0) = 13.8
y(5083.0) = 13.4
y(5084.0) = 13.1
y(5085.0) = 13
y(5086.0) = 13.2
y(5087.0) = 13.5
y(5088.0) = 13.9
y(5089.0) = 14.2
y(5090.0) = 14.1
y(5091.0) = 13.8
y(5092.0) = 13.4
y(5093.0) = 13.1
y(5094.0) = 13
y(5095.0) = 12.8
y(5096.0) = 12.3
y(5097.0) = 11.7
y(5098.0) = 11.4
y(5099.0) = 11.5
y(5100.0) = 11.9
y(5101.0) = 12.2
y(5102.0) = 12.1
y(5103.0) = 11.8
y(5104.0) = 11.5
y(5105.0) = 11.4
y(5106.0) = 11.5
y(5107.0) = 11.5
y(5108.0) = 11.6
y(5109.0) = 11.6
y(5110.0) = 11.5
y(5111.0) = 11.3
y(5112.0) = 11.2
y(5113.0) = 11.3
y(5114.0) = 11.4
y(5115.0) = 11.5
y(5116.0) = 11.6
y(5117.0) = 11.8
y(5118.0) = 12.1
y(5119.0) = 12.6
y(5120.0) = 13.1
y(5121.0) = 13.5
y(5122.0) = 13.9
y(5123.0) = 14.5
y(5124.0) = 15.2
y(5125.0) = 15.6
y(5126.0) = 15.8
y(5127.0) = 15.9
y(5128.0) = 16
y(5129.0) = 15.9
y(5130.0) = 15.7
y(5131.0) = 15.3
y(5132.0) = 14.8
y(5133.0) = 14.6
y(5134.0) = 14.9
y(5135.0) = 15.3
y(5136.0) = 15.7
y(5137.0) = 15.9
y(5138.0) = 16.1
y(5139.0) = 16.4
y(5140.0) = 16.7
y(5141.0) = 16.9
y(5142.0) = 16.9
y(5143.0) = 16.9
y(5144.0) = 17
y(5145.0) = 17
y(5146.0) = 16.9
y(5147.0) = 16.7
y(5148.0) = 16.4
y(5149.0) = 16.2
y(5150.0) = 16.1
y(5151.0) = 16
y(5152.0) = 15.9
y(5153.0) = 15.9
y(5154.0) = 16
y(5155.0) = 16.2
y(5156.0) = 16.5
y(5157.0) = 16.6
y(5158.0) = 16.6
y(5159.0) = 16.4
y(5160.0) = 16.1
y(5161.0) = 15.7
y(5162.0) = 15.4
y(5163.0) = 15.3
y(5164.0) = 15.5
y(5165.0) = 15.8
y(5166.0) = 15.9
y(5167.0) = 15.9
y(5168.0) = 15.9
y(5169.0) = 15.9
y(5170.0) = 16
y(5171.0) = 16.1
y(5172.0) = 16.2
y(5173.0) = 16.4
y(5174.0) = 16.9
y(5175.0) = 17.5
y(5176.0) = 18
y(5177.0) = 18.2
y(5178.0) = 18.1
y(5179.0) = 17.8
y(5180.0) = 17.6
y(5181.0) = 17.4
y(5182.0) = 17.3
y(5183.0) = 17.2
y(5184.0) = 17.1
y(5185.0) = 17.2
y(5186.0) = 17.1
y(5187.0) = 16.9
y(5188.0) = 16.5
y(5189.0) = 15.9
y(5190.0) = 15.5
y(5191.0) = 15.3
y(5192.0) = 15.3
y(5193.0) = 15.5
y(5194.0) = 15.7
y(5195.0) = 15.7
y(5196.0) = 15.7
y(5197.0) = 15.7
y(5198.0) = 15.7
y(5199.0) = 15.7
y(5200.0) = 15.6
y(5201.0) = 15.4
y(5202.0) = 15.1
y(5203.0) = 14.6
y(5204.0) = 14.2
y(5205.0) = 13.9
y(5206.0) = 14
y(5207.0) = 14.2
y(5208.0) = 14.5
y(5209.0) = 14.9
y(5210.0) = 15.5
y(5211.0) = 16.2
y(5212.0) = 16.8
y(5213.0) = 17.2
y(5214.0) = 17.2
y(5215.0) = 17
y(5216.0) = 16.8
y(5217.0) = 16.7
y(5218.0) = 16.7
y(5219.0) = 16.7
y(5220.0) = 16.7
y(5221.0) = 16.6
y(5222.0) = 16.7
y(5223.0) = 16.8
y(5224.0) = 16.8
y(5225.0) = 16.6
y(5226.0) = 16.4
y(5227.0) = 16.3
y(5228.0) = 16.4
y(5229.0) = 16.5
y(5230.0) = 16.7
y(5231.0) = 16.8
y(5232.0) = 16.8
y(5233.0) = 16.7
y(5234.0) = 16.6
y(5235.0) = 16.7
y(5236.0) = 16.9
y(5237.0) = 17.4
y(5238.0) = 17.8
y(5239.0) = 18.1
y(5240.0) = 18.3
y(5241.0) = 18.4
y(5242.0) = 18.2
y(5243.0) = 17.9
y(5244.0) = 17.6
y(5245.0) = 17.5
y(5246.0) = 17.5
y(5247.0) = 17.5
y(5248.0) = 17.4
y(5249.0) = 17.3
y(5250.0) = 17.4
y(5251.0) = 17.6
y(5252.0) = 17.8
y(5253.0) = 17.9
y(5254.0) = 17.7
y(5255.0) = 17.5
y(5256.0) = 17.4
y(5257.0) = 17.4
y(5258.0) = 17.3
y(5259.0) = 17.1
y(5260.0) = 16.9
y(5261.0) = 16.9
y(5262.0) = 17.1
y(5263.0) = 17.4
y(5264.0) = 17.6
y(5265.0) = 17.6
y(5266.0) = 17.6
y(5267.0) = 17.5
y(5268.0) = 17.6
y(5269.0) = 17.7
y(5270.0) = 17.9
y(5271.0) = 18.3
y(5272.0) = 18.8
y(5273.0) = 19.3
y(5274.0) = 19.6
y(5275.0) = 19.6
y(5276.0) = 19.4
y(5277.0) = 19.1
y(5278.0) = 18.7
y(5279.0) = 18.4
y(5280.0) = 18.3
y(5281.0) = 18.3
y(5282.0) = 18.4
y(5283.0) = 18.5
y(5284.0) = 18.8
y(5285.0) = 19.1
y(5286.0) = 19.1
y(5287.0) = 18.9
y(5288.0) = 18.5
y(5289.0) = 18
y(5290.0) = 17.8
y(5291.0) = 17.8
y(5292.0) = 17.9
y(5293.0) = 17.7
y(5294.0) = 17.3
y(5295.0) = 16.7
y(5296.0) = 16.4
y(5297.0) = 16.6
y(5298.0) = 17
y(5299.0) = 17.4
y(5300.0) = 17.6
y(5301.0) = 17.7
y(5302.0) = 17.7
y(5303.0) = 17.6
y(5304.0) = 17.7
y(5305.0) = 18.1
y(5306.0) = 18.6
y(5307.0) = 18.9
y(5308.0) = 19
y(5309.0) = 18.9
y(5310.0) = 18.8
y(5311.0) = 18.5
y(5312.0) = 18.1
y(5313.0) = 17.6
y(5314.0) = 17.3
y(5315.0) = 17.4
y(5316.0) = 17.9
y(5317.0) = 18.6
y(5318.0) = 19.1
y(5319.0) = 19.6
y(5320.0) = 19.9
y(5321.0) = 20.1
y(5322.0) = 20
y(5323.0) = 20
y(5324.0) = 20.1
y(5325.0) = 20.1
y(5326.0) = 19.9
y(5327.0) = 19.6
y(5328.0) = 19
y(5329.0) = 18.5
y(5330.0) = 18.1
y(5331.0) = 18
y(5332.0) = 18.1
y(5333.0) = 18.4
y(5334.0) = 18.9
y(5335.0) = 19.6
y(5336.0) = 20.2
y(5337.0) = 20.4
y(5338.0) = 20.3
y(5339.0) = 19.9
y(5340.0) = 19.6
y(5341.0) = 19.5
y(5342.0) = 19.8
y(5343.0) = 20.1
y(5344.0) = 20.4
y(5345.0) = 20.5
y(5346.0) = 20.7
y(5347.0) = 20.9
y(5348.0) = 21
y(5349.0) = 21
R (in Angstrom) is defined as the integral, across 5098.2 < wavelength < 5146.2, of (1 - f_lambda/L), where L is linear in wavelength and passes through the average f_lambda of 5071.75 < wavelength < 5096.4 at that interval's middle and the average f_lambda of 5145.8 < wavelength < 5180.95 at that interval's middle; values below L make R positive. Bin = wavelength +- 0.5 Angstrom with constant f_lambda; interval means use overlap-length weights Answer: 3.6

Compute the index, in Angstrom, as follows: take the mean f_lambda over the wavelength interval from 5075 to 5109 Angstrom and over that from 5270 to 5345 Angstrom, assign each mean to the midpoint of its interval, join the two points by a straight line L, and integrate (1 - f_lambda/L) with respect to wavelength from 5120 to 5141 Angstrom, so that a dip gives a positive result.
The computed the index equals -2.14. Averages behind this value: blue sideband 12.9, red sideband 18.7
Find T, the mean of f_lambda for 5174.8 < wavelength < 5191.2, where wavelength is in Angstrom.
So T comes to 17.1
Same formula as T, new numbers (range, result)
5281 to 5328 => 18.4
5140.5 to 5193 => 16.5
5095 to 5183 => 14.9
